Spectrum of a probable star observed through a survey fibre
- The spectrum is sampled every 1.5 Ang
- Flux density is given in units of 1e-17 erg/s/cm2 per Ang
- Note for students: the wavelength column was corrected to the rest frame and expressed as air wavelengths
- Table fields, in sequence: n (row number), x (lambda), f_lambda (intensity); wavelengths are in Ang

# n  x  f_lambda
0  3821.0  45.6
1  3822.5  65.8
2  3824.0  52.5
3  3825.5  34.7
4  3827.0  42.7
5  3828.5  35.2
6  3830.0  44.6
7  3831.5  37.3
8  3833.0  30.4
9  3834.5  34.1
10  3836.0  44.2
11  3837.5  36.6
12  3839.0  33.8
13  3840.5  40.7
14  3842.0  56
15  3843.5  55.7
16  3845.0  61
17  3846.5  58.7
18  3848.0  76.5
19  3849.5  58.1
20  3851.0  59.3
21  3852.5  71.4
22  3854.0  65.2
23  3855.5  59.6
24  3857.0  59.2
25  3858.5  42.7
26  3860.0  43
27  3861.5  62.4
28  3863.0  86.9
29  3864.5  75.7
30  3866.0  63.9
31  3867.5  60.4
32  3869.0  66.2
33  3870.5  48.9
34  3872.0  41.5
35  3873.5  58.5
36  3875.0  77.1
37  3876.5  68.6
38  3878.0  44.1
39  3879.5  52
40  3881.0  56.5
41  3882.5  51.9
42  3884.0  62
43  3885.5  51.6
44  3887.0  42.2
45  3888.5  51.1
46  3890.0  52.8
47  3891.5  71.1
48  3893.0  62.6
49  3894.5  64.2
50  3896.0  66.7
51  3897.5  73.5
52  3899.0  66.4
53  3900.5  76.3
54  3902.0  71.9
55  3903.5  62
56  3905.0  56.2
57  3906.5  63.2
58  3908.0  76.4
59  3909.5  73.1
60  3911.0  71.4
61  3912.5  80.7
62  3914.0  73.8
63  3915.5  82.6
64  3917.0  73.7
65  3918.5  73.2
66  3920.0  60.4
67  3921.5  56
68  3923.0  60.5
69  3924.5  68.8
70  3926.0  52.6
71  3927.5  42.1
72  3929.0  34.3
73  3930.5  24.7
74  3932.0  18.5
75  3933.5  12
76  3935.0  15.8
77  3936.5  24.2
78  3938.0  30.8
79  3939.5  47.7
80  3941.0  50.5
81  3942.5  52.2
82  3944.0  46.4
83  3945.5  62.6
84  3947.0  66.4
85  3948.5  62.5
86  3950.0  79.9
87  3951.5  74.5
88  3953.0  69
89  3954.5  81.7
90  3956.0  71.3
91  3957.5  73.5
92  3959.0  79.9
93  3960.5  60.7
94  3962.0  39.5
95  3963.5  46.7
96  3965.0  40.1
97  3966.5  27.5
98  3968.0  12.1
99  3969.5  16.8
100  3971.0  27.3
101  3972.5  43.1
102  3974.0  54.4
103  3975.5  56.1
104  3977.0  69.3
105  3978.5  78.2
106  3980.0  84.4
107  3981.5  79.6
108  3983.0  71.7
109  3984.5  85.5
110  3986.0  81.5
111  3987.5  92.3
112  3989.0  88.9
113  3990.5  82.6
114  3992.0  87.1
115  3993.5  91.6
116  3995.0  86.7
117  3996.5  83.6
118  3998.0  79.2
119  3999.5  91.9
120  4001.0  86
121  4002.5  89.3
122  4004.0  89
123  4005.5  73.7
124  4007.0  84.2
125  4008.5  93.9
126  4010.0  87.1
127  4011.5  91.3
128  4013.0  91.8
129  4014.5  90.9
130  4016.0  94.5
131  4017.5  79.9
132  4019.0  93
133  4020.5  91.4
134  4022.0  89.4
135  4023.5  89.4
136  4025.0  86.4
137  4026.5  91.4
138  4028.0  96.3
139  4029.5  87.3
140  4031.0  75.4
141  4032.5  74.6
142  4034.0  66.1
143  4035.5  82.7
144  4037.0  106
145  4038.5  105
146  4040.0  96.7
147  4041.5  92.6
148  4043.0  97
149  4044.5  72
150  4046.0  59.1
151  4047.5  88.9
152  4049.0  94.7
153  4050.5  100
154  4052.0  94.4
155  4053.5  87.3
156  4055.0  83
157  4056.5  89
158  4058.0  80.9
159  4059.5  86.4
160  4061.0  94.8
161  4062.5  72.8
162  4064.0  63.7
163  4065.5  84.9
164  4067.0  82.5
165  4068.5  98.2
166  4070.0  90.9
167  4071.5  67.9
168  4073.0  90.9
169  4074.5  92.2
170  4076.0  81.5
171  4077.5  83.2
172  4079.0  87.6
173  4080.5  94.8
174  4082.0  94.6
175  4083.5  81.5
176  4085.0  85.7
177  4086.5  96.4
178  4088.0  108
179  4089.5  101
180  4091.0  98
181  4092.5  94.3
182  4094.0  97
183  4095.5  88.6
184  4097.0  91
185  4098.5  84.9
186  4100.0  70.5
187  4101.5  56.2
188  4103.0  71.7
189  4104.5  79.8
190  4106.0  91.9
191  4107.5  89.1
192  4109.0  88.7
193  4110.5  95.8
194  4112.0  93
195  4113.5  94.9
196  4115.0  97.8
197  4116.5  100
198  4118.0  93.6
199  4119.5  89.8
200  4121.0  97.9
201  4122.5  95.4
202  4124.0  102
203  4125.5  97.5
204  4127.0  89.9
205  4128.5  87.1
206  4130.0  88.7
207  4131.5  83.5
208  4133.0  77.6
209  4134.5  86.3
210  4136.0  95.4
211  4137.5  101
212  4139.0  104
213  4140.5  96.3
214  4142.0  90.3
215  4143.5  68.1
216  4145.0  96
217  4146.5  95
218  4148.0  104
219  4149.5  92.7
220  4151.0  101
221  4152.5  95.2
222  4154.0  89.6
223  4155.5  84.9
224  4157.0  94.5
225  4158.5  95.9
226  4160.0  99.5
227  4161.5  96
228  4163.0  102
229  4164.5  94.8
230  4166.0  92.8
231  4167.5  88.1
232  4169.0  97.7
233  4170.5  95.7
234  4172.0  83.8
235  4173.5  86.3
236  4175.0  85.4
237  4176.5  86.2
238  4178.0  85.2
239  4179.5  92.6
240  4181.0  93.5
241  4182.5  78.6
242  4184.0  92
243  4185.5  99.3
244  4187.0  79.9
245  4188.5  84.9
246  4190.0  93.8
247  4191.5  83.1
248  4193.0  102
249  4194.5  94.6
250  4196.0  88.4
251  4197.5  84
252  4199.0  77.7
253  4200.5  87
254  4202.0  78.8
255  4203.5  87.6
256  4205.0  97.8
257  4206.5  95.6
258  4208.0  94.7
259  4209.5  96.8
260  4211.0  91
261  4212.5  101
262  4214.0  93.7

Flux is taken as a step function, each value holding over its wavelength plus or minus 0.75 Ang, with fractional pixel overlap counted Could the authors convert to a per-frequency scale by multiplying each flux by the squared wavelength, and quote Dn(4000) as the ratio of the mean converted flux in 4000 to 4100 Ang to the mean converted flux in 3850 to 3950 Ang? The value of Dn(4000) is 1.64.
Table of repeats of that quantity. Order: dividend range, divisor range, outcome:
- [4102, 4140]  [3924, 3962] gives 1.93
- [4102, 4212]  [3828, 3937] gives 1.86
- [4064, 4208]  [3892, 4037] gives 1.44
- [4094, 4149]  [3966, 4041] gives 1.20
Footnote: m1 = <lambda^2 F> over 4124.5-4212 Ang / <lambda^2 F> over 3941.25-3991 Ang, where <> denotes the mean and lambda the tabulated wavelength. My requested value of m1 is 1.6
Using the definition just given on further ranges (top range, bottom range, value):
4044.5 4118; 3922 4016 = 1.44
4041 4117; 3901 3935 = 1.64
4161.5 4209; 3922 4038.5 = 1.45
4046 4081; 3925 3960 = 1.78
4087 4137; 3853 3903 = 1.68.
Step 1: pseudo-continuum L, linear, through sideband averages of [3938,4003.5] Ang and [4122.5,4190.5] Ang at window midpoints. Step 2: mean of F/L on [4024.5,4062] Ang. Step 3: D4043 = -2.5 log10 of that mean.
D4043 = -0.15 mag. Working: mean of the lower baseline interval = 66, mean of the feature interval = 87.4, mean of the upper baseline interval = 91.7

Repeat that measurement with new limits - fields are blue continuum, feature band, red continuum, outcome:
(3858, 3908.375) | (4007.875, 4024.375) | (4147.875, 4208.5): -0.21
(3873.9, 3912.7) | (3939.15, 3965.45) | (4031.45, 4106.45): 0.15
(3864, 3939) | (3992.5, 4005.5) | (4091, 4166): -0.20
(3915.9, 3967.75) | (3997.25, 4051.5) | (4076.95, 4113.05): -0.22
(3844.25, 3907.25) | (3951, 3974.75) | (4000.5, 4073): 0.42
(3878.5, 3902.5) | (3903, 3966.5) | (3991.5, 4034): 0.23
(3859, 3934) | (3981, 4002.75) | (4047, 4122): -0.15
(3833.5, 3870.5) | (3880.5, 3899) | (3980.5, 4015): 0.09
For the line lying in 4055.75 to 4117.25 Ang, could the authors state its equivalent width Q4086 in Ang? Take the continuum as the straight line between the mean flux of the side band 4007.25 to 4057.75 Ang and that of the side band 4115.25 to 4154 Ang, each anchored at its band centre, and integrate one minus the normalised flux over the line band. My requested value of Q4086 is 2.20 Ang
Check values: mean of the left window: 88.3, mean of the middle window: 87.6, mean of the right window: 93.1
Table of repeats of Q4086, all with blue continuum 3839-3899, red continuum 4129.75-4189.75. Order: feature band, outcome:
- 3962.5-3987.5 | 5.5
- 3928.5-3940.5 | 7.3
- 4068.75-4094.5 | -2.6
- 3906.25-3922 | -1.9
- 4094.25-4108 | 0.7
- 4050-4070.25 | -1.4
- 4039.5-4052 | -1.4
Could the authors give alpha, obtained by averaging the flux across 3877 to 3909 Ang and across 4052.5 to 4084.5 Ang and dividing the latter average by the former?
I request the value 1.4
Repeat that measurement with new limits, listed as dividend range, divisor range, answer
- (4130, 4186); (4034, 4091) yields 1.04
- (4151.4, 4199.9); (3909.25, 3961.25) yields 1.58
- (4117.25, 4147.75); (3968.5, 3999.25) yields 1.28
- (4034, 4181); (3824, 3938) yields 1.62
